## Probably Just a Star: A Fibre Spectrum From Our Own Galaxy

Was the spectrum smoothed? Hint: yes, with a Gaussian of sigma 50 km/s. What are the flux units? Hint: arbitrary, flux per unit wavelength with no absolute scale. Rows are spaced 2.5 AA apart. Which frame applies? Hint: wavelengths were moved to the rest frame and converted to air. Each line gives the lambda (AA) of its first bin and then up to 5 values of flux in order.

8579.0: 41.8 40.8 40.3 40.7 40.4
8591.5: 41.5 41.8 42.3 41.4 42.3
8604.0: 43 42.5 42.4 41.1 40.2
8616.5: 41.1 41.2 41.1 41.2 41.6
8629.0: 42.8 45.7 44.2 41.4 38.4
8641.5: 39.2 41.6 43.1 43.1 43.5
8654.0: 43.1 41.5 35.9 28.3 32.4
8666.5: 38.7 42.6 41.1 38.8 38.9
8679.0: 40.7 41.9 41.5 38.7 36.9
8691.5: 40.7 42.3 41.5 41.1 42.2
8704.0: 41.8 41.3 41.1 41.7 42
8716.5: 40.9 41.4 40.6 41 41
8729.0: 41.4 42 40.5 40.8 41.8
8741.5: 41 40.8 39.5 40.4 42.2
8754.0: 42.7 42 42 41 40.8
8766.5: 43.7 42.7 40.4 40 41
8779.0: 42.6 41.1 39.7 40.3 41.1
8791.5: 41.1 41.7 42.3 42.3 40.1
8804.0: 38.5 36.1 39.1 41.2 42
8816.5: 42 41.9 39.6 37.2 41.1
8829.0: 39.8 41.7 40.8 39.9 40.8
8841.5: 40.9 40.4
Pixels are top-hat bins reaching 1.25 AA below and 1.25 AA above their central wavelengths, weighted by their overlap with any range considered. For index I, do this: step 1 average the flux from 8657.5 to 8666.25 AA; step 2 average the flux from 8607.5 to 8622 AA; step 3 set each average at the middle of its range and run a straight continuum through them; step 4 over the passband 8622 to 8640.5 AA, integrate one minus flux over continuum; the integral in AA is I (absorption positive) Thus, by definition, -1.78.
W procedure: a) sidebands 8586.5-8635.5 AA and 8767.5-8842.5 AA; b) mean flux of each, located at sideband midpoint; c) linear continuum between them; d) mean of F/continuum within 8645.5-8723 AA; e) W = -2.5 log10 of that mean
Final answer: 0.03 mag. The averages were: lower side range 42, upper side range 40.6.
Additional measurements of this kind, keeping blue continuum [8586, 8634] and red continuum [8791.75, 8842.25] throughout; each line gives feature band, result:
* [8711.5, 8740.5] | -0.004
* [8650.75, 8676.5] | 0.082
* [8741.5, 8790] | -0.012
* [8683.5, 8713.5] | 0.010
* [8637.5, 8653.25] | 0.003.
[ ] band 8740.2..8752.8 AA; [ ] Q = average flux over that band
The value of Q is 40.8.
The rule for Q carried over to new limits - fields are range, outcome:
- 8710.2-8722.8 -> 41.3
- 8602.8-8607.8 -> 42.7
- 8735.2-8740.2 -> 41.3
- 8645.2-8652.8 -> 43.2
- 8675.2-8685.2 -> 40.7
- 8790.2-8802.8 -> 41.5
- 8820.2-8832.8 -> 39.9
